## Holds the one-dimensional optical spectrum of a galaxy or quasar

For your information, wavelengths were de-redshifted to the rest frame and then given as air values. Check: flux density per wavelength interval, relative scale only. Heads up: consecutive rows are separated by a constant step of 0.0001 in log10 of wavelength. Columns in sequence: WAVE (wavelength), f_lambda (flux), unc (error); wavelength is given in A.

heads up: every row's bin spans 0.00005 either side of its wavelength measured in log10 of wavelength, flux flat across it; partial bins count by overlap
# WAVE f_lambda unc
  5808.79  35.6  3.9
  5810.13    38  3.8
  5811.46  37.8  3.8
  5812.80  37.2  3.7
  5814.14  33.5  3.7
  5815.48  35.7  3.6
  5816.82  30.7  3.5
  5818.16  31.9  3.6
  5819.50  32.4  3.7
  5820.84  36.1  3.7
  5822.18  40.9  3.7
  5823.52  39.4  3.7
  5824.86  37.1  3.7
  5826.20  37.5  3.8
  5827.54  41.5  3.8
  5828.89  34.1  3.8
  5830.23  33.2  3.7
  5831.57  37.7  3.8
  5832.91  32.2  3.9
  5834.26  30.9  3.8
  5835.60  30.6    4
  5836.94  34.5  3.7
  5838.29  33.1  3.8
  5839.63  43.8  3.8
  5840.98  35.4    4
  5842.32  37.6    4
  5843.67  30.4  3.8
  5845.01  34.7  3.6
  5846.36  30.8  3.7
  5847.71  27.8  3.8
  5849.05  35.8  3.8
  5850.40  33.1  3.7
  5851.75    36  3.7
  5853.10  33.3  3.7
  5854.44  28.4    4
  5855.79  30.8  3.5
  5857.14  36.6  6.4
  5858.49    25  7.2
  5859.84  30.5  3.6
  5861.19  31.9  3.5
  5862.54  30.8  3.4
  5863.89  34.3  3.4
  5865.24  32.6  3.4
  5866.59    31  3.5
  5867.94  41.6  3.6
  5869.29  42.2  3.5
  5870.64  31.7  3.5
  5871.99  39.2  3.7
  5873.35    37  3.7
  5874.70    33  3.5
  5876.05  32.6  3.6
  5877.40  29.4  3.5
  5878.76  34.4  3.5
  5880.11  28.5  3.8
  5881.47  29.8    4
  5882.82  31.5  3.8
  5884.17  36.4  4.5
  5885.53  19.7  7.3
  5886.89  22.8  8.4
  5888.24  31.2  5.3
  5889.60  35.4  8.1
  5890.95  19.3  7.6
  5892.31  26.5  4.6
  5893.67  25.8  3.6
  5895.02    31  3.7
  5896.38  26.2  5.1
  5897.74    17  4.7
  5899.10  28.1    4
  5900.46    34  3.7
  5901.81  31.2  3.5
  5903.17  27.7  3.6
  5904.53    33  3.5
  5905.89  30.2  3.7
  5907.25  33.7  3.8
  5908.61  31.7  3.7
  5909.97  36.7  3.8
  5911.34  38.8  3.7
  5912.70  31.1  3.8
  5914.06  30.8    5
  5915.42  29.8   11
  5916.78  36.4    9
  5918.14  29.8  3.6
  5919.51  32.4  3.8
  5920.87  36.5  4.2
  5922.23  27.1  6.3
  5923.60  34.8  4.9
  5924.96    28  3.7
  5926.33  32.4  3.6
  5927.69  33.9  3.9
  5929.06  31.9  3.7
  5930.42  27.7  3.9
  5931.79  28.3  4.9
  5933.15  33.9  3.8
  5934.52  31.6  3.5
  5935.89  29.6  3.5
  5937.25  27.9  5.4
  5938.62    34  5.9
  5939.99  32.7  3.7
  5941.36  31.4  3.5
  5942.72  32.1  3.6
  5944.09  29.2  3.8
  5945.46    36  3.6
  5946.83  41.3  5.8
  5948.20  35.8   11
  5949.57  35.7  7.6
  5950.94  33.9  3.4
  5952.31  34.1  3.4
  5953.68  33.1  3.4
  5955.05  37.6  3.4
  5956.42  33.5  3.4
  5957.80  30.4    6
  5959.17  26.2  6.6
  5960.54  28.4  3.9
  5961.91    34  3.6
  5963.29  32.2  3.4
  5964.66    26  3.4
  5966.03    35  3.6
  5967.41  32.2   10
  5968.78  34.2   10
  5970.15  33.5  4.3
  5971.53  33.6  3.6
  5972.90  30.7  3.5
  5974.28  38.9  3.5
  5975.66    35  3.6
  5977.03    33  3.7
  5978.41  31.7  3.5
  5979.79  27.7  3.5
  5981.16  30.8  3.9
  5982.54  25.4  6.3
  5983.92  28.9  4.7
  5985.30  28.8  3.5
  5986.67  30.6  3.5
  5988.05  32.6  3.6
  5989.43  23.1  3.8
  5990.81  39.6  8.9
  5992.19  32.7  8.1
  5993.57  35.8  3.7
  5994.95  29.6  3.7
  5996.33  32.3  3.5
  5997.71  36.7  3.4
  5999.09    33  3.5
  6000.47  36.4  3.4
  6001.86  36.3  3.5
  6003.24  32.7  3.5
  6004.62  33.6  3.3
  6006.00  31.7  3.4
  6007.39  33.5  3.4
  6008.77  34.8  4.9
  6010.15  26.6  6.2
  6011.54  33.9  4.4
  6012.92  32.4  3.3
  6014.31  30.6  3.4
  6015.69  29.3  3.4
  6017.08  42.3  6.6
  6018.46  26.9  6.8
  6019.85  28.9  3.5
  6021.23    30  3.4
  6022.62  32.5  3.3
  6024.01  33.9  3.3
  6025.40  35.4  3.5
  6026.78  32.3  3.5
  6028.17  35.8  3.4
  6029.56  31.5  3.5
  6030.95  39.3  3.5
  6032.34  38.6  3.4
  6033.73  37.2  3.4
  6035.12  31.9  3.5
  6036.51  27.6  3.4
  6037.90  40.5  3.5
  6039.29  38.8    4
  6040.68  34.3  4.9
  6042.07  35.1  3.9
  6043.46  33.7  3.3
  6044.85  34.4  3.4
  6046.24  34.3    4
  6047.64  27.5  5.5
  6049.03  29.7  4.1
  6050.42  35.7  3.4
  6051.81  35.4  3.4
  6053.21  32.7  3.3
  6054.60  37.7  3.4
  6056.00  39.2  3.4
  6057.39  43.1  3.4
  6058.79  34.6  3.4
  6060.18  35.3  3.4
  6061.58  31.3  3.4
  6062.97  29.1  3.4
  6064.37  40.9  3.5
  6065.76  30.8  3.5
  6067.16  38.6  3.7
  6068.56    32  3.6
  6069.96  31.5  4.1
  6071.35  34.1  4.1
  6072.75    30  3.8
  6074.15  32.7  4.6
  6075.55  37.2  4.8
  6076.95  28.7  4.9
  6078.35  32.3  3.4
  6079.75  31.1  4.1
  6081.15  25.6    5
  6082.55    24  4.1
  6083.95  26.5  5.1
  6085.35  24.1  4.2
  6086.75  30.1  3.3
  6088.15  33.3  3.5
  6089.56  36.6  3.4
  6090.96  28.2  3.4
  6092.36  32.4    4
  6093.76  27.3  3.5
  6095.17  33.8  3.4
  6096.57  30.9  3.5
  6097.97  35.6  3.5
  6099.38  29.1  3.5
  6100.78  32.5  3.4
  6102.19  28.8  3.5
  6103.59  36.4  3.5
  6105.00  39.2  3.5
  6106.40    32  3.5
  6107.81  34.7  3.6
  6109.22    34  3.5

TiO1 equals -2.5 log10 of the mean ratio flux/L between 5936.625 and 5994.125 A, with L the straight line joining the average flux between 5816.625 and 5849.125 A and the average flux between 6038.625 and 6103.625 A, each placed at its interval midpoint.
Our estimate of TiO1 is 0.04 mag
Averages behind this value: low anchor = 34.8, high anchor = 32.7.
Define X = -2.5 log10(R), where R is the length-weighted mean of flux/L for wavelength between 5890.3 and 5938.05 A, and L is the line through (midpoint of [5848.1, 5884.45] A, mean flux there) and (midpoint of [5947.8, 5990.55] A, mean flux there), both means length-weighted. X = 0.073 mag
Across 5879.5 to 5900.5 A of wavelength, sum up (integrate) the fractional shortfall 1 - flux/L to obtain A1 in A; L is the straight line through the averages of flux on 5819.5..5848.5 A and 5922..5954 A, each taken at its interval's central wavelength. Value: 3.85 A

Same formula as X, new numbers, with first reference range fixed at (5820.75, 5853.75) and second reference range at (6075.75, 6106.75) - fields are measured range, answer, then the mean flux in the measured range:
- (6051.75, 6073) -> -0.113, 34.8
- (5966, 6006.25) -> 0.005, 32.5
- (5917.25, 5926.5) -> 0.069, 31.6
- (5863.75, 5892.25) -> 0.082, 31.9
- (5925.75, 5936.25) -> 0.079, 31.2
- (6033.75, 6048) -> -0.078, 34.1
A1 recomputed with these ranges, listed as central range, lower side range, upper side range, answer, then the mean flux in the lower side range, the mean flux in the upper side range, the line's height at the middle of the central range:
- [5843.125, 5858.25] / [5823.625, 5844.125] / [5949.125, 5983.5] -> 1.18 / 35.5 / 32.2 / 35.1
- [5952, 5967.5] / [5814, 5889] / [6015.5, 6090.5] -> 0.71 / 33.5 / 33.3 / 33.4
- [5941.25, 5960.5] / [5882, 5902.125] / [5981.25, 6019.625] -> -2.15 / 27.7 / 32.2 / 30.1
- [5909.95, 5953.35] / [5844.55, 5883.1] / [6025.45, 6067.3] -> 1.31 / 32.9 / 34.9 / 33.6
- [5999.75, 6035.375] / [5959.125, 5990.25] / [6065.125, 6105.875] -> -2.45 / 31.1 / 31.5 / 31.3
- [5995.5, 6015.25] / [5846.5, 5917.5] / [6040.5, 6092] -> -0.50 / 31.4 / 32.7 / 32.3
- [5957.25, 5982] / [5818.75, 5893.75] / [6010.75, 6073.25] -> 1.34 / 33.1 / 34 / 33.7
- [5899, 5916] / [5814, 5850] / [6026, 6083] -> 1.12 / 34.8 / 33.9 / 34.5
